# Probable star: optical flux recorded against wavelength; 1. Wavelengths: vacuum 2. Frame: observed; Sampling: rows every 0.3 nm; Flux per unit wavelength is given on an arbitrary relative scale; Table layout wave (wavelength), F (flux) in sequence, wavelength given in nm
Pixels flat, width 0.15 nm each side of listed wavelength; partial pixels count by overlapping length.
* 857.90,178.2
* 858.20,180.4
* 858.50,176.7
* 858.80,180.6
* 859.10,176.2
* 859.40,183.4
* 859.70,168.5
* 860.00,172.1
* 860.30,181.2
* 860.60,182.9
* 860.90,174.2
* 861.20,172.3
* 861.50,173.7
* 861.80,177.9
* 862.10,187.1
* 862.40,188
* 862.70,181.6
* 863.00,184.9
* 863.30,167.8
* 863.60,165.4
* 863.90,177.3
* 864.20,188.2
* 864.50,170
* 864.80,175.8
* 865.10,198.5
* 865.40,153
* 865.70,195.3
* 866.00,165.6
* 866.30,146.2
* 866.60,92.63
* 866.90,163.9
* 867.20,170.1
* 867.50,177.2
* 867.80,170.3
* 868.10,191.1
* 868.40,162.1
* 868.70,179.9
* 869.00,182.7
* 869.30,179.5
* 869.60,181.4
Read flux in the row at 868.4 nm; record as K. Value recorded 162.1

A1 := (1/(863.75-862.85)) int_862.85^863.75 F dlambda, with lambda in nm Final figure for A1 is 173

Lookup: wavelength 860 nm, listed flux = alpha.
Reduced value 172.1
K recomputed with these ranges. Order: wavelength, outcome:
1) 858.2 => 180.4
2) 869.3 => 179.5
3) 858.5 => 176.7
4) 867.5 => 177.2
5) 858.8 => 180.6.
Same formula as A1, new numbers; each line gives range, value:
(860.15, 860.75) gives 182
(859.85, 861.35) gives 177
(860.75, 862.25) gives 177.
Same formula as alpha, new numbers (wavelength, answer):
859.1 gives 176.2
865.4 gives 153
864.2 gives 188.2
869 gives 182.7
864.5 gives 170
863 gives 184.9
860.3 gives 181.2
